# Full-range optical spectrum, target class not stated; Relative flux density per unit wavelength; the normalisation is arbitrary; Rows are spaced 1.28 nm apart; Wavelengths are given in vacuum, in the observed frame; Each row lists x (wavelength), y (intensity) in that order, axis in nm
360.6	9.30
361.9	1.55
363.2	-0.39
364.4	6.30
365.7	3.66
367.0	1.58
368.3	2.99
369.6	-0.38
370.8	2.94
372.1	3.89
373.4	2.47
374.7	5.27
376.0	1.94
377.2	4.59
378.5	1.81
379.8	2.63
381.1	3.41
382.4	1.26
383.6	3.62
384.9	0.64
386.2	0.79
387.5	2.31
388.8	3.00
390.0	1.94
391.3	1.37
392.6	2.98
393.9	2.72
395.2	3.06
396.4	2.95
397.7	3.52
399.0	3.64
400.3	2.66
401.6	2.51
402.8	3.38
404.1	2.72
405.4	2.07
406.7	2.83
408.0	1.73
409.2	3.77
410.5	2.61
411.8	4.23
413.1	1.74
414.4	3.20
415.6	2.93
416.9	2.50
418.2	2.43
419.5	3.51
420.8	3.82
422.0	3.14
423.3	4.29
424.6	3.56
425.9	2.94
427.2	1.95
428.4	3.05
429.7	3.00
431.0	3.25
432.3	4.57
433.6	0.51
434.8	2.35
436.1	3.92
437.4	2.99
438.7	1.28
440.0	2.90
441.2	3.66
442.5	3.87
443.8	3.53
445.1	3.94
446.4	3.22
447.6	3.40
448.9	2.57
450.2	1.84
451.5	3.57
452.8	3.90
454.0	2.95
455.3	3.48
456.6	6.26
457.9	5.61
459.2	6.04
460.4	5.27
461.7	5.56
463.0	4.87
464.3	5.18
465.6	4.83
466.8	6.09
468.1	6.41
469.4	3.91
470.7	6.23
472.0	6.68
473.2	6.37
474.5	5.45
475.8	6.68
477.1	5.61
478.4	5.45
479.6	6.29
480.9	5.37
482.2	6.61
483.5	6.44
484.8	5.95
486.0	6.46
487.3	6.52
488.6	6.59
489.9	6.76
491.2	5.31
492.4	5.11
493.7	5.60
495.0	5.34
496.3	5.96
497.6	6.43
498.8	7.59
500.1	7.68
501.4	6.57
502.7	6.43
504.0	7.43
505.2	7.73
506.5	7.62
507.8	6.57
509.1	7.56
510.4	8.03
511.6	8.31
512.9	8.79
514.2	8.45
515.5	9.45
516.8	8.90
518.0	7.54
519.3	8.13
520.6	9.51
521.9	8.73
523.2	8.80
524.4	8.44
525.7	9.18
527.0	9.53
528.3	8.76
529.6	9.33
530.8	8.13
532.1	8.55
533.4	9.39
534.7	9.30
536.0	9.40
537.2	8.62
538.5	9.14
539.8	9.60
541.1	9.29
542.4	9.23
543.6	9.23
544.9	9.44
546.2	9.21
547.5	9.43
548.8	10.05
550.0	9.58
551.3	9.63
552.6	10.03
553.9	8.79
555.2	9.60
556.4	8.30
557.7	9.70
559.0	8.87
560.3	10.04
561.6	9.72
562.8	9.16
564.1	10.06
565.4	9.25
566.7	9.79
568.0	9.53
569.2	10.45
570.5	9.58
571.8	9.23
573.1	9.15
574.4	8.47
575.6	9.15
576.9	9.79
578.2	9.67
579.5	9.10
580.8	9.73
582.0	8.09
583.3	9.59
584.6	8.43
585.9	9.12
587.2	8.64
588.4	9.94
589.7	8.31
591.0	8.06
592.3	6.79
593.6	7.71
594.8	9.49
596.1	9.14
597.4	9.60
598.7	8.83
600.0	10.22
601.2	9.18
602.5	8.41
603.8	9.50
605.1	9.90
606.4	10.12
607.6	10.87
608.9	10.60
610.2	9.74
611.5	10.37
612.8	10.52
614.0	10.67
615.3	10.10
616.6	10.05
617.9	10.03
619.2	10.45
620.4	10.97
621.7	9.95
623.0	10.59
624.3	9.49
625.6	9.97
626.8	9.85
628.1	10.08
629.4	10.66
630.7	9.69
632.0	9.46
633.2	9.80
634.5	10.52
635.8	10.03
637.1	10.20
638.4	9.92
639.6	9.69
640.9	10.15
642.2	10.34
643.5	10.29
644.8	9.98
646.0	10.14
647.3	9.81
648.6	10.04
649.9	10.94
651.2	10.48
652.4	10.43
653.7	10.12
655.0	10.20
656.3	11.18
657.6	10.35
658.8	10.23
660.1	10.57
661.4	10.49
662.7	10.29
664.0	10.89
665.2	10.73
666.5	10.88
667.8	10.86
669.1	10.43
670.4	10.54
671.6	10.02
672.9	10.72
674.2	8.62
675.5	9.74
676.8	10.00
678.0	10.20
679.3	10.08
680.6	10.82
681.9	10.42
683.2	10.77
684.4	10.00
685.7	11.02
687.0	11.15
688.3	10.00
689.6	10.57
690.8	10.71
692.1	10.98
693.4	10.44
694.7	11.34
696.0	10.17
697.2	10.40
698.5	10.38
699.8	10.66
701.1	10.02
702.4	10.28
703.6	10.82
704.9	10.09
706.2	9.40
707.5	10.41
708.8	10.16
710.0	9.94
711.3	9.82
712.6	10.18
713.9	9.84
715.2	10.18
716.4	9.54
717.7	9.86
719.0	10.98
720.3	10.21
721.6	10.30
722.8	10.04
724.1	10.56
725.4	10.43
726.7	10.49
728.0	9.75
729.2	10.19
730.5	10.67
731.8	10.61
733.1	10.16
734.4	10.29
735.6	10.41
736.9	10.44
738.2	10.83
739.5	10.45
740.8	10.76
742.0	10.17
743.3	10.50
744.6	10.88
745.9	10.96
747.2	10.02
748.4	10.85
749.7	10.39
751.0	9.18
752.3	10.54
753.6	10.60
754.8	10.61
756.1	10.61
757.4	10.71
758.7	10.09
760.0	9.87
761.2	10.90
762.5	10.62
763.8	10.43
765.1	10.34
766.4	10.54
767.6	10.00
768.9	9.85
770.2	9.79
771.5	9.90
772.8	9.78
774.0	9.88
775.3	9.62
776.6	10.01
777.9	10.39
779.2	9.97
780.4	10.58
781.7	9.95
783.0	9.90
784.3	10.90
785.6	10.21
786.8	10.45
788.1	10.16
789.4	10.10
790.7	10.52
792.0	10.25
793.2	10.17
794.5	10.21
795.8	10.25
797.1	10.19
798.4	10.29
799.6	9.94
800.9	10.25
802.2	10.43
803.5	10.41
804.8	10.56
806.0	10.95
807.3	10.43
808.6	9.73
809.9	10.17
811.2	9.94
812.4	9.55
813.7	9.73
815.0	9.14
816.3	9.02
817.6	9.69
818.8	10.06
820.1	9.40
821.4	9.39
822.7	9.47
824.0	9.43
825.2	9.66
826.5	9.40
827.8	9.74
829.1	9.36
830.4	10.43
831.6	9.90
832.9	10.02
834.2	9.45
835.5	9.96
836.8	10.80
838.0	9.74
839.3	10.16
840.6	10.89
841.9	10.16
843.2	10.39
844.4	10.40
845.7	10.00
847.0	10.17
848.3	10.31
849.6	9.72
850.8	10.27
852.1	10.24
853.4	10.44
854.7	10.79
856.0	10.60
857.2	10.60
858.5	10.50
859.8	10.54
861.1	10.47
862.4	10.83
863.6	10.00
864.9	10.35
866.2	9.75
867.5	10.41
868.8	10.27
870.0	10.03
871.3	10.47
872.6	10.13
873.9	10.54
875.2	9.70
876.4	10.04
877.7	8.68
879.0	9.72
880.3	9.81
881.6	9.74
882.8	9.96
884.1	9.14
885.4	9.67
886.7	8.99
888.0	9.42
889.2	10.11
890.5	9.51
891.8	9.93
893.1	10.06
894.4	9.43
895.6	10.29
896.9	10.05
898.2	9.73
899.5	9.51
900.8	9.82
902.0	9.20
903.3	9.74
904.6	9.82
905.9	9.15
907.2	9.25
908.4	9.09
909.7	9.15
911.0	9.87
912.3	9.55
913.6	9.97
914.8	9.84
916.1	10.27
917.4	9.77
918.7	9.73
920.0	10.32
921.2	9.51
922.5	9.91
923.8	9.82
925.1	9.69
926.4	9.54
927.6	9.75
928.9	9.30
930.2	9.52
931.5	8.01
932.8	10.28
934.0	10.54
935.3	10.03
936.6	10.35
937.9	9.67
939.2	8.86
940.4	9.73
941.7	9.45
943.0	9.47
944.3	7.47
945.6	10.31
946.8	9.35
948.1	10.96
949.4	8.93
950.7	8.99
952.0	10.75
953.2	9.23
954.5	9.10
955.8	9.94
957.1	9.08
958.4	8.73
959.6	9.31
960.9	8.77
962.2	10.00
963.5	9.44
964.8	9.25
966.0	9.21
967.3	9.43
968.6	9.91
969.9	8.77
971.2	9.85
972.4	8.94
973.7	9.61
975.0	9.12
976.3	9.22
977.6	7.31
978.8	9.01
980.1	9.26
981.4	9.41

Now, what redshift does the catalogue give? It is 0.14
